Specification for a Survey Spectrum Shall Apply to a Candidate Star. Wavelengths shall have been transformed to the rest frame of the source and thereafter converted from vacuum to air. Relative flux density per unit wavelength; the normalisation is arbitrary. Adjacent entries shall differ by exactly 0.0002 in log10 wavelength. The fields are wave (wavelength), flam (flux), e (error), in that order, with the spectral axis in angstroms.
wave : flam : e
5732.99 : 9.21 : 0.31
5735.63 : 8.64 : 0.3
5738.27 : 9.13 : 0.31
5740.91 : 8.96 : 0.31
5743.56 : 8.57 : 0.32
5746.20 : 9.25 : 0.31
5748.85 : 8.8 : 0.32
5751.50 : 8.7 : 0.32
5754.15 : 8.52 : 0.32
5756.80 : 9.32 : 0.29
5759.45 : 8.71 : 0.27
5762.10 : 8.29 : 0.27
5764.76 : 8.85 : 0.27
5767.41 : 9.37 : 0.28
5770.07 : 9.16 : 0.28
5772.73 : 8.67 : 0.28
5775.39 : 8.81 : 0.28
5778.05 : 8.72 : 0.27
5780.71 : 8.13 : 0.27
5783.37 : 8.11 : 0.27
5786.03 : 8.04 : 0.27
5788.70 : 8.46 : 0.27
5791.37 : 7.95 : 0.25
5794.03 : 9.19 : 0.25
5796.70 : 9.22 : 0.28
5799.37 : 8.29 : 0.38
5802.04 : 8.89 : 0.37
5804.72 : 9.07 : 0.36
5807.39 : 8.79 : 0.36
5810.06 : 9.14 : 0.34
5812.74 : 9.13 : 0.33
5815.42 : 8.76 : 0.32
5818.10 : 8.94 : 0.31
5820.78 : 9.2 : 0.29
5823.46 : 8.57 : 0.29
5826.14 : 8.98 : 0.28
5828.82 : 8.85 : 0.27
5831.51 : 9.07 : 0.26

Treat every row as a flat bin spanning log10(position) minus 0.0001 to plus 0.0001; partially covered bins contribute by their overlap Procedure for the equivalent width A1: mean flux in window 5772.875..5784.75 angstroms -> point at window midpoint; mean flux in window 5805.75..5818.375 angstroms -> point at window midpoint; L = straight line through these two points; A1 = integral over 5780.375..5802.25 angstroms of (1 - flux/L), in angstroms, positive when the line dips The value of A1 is 0.5 angstroms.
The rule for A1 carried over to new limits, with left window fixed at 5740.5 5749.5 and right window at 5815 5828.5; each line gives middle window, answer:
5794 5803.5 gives 0.04 angstroms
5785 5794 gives 0.60 angstroms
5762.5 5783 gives 0.31 angstroms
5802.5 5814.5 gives -0.15 angstroms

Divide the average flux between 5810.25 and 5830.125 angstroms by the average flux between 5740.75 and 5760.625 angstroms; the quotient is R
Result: 1.01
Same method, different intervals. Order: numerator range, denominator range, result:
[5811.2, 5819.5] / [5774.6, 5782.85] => 1.05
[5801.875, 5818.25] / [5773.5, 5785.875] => 1.06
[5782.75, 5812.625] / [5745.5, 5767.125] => 0.98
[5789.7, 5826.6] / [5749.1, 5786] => 1.02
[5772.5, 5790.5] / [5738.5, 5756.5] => 0.95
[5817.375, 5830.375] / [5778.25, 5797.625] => 1.06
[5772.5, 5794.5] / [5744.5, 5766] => 0.96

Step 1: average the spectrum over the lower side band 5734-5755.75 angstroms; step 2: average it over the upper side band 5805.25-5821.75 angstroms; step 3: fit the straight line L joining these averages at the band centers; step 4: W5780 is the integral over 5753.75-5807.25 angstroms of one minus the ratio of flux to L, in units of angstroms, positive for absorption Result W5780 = 1.3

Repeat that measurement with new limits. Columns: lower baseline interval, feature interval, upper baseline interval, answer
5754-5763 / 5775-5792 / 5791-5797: 1.0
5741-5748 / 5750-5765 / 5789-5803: 0.2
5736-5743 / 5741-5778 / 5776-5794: -0.8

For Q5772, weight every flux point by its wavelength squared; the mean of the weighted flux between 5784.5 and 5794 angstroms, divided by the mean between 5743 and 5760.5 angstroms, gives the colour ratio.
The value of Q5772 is 0.95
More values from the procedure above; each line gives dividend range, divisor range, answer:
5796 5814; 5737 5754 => 1.03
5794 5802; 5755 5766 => 1.02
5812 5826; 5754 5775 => 1.02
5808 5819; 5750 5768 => 1.04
